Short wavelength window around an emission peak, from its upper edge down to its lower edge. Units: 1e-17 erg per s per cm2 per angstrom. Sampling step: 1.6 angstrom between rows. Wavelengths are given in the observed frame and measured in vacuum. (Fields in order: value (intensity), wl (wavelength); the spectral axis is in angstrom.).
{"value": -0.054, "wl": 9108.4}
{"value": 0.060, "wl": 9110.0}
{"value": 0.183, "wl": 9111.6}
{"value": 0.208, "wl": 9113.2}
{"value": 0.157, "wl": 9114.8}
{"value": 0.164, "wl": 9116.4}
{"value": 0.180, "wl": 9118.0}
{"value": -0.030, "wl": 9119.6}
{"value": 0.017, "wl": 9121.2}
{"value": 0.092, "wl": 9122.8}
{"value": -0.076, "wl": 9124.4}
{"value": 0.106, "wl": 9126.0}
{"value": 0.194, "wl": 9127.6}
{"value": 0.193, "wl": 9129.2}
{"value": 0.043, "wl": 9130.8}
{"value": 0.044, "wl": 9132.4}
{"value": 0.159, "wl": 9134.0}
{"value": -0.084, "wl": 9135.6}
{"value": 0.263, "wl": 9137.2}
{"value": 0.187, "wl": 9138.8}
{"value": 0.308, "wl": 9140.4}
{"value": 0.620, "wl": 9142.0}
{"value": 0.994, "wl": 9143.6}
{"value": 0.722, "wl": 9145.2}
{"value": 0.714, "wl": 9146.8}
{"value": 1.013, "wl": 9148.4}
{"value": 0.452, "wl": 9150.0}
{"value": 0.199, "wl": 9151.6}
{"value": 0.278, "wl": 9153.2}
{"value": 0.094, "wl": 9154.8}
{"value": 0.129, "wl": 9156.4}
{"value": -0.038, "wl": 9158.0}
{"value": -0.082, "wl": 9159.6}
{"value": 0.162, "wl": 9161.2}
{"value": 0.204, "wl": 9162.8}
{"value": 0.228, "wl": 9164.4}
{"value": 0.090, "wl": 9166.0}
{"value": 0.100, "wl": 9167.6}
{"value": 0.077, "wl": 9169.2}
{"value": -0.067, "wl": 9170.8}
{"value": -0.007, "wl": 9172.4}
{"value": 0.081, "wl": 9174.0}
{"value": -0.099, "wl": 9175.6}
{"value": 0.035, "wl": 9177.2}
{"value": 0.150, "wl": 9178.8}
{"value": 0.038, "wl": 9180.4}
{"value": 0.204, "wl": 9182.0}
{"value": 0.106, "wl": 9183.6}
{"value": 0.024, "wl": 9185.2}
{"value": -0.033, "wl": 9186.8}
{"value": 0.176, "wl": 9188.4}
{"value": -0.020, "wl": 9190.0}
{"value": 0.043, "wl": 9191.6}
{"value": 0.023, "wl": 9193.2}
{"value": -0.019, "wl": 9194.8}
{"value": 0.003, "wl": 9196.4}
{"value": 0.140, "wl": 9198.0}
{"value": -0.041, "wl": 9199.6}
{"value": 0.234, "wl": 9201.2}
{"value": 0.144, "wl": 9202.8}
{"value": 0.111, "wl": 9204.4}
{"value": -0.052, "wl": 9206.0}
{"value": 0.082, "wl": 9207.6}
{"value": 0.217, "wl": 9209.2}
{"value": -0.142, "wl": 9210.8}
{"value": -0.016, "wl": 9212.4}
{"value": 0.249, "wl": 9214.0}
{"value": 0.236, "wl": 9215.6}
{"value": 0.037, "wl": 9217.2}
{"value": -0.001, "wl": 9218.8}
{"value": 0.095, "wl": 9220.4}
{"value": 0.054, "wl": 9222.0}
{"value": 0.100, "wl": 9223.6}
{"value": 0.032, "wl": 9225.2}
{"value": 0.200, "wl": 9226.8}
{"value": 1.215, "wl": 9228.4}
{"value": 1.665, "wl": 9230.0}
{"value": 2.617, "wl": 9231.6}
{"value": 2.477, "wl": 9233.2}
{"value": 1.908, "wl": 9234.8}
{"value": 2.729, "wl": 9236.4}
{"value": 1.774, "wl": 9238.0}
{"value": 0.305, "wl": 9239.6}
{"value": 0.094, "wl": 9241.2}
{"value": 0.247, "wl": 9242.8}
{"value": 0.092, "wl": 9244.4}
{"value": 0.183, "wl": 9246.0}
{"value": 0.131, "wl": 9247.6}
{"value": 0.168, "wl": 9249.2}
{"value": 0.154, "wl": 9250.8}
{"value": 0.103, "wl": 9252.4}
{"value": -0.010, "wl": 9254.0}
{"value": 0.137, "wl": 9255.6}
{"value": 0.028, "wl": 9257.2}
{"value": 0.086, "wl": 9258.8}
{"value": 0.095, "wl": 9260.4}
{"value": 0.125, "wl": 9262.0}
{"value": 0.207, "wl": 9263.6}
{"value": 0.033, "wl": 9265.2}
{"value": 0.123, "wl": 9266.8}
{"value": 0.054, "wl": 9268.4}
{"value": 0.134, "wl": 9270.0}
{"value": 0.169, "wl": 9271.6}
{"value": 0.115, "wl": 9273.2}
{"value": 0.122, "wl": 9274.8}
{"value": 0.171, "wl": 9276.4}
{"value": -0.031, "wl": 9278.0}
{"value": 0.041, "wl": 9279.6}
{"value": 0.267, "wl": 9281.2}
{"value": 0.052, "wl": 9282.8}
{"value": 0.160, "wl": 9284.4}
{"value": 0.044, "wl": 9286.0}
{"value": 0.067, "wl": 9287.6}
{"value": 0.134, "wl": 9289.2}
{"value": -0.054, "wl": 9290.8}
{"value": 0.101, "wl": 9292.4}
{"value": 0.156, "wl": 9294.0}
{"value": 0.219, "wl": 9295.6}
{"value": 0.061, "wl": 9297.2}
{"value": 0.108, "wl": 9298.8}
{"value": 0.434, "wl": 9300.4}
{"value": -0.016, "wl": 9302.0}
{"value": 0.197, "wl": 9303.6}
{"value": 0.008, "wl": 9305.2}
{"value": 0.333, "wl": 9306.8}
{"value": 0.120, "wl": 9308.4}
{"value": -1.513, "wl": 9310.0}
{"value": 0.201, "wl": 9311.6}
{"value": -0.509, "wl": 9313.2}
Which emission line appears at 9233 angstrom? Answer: [O III] 5007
